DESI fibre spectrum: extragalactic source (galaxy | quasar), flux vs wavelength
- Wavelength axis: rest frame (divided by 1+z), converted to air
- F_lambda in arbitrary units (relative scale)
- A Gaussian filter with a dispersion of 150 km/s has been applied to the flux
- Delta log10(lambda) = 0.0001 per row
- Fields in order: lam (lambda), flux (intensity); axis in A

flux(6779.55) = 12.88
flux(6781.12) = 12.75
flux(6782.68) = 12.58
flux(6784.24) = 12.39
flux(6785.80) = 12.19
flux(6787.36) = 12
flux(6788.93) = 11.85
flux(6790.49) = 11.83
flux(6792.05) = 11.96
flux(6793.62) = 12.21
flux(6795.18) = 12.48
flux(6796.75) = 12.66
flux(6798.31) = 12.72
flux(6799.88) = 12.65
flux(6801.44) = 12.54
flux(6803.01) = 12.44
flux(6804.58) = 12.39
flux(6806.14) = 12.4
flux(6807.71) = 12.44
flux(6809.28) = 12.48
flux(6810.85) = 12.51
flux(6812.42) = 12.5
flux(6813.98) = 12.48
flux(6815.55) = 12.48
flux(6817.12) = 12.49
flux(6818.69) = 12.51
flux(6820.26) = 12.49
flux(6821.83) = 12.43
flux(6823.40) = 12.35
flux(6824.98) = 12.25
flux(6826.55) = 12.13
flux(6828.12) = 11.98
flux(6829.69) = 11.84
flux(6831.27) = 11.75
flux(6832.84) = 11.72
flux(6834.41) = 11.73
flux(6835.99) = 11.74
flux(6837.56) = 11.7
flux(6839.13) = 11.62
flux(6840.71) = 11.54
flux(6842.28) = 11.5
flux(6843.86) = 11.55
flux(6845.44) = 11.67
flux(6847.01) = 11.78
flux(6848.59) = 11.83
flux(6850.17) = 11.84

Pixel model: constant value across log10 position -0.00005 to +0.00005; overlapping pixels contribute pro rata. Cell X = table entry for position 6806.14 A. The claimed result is 12.4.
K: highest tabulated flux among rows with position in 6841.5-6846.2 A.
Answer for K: 11.67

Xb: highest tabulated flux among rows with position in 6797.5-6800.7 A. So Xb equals 12.72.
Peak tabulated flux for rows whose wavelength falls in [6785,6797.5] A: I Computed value 12.66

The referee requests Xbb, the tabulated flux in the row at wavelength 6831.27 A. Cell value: 11.75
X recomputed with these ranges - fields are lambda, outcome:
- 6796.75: 12.66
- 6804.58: 12.39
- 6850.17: 11.84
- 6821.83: 12.43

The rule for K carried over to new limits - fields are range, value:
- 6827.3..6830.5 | 11.98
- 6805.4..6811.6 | 12.51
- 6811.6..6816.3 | 12.5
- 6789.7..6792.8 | 11.96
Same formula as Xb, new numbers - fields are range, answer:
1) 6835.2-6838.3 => 11.74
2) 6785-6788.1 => 12.19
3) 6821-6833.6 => 12.43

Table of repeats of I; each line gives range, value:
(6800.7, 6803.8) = 12.54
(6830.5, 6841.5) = 11.75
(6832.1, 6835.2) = 11.73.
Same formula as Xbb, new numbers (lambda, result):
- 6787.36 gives 12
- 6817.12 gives 12.49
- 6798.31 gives 12.72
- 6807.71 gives 12.44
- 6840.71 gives 11.54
